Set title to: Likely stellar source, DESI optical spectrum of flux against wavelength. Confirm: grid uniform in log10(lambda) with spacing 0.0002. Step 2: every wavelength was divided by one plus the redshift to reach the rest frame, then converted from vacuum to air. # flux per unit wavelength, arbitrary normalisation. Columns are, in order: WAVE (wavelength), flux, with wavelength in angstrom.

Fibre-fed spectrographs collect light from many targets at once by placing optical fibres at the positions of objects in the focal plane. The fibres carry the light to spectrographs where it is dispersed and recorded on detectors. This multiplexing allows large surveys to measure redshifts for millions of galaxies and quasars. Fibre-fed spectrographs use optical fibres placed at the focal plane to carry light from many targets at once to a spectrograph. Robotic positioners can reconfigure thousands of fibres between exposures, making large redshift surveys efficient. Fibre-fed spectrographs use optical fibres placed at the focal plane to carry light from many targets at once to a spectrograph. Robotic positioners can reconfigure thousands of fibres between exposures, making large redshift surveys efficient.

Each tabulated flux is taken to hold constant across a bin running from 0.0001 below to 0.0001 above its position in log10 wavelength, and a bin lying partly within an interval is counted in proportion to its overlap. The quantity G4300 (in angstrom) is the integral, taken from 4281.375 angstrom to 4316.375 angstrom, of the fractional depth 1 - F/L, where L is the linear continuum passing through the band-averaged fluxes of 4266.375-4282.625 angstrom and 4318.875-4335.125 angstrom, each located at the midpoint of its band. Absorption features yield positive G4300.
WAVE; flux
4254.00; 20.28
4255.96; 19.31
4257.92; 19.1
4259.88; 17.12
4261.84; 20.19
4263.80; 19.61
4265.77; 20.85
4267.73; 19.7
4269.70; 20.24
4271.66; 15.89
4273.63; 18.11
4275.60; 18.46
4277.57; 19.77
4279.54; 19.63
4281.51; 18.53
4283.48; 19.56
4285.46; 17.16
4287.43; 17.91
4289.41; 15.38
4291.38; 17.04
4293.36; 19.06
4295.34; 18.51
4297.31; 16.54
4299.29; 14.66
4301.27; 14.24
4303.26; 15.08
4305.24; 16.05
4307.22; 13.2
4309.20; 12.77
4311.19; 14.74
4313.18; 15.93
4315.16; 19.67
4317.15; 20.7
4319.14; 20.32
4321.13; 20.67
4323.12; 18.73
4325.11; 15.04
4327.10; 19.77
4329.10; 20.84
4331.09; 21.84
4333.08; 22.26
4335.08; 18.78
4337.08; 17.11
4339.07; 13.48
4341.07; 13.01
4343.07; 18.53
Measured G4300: 5.23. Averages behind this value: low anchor 18.9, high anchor 19.8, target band 16.4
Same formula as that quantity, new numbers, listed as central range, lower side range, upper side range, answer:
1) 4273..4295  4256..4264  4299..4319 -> -0.9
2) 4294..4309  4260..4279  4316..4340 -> 2.9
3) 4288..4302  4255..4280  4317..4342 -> 1.7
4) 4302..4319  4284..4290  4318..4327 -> 1.9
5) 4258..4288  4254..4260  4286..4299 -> -1.1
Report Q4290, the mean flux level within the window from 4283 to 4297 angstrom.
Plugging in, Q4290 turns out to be 17.7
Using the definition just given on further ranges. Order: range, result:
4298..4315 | 14.9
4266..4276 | 18.7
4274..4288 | 18.7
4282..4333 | 17.5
